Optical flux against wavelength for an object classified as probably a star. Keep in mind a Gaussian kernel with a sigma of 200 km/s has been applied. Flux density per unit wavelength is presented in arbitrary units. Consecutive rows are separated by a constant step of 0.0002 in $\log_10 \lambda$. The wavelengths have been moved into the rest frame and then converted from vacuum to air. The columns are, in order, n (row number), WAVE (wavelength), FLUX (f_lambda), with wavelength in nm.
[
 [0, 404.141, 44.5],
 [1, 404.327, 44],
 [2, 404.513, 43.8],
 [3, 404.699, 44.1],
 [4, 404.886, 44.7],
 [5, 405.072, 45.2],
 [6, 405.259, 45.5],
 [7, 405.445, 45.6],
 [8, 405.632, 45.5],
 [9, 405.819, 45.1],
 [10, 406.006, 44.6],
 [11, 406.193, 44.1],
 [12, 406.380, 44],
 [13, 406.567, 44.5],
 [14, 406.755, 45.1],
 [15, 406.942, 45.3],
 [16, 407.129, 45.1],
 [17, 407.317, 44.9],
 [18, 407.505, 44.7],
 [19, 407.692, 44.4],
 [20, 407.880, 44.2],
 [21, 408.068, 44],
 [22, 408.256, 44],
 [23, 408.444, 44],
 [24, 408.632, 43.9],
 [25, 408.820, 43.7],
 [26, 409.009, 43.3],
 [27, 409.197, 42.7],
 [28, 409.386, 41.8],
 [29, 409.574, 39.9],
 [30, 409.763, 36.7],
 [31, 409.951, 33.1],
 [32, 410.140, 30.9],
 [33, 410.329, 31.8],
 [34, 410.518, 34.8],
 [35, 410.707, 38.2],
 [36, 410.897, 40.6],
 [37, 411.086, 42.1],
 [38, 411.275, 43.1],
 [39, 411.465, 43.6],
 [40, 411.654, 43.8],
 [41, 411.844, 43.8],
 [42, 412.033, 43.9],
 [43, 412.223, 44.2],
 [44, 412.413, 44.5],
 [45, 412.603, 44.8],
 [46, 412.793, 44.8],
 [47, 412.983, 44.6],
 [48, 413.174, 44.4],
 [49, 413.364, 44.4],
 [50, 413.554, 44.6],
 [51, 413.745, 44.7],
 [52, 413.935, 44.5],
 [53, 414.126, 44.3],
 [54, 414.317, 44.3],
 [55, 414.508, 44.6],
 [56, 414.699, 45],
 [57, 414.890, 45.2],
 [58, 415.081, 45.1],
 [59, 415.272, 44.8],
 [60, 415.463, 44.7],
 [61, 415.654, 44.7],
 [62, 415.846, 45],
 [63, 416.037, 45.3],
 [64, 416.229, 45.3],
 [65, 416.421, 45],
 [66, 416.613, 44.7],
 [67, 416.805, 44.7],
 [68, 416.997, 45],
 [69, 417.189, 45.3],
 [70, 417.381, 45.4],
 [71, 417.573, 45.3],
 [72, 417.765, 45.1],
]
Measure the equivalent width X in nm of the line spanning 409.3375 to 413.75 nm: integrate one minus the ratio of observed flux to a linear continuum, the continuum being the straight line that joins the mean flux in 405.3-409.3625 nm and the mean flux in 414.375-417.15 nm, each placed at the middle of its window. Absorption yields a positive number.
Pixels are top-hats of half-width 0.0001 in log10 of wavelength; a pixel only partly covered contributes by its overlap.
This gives 0.35 nm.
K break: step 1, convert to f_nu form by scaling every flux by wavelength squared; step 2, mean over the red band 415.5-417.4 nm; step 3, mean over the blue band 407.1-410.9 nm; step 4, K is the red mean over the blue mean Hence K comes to 1.1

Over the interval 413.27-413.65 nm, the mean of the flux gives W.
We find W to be 44.5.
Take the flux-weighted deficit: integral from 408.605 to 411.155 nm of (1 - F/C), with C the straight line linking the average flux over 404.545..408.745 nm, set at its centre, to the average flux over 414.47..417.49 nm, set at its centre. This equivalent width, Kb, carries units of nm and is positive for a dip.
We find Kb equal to 0.348 nm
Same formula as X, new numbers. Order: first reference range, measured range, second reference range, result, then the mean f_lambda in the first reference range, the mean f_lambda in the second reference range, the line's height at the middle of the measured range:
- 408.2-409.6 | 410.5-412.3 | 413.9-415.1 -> 0.07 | 43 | 44.7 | 43.8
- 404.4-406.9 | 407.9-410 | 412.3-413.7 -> 0.13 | 44.8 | 44.6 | 44.7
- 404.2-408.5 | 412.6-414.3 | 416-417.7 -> 0.02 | 44.6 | 45.1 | 45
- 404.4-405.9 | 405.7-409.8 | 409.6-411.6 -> -0.22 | 44.9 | 37.7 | 41.5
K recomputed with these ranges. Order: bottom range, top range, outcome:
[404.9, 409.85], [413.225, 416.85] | 1.06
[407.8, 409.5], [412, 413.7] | 1.04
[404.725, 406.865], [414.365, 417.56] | 1.05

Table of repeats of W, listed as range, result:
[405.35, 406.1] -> 45.2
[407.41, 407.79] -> 44.6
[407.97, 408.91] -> 43.9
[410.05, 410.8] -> 33.9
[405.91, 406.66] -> 44.3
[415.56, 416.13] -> 45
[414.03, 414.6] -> 44.3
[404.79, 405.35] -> 45.1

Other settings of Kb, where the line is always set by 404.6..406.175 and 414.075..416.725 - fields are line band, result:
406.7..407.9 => 0.00 nm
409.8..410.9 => 0.25 nm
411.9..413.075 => 0.01 nm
